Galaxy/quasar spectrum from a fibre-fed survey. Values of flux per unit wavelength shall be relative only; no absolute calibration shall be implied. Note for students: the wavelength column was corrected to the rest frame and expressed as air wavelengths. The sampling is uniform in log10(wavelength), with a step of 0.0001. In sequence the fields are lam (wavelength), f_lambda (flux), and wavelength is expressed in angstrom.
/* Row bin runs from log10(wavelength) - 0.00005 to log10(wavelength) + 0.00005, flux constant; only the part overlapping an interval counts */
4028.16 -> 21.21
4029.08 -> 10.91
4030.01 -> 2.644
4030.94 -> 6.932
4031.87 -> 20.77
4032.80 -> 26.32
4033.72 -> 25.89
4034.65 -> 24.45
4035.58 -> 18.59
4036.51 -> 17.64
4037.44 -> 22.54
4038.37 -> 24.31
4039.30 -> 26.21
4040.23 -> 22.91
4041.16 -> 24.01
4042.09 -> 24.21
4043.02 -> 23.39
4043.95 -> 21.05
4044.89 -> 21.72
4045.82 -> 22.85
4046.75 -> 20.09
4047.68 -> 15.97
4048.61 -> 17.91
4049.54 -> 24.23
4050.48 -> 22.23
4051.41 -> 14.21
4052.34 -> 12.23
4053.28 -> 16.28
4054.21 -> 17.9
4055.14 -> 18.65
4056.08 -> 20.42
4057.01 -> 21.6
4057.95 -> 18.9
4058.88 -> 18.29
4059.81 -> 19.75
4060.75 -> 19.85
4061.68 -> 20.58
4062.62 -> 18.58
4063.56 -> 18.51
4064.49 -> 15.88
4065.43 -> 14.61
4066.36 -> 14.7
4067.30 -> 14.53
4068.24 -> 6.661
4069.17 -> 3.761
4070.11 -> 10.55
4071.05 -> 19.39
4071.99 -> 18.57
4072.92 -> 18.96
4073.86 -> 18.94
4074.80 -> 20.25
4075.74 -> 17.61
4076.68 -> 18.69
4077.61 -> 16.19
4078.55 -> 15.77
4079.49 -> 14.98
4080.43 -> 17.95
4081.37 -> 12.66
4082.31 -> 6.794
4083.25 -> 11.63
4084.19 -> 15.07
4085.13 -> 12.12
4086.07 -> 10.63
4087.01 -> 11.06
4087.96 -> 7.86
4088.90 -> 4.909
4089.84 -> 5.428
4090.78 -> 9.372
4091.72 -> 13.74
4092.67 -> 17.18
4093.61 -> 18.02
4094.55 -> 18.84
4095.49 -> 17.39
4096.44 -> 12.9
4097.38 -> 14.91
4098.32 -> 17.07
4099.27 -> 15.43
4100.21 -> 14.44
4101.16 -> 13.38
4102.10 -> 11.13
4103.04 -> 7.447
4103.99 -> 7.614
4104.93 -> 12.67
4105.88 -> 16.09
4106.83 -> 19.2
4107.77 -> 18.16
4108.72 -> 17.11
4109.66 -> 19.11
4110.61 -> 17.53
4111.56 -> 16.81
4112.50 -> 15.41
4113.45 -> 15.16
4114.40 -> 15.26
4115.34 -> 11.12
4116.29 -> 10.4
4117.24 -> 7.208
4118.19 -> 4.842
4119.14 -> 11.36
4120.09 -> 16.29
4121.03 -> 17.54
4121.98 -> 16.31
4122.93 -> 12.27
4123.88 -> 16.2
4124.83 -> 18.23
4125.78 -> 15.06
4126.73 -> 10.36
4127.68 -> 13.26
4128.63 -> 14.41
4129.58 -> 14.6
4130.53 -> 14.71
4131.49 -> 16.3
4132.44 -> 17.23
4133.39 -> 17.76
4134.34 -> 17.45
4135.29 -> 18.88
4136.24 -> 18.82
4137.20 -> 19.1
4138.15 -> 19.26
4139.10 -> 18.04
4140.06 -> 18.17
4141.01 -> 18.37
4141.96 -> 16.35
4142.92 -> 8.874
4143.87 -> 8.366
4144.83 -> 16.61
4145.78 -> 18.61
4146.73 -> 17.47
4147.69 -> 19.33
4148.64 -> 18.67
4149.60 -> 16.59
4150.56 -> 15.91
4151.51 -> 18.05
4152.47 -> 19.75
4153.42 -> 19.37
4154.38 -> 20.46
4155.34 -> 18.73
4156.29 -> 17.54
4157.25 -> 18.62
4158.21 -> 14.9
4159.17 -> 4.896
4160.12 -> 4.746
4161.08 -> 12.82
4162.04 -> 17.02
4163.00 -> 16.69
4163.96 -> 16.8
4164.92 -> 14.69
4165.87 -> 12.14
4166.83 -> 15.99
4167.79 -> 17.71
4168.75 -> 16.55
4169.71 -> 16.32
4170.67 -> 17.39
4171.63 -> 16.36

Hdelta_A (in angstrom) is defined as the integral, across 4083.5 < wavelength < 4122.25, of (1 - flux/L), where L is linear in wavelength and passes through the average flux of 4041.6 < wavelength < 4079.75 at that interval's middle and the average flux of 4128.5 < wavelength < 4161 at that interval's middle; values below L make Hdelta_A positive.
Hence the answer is 8.15 angstrom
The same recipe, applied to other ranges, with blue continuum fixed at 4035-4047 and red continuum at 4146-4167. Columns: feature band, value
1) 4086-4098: 4.2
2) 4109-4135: 4.8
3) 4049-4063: 1.7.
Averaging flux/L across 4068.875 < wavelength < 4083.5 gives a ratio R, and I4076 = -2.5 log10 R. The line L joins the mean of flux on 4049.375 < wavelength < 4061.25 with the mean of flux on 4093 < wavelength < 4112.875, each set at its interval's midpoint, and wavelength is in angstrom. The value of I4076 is 0.123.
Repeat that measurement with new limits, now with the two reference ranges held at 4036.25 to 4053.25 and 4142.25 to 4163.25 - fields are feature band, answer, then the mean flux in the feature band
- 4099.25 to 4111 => 0.23 mag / 14.5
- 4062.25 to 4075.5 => 0.28 mag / 15.3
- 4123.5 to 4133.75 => 0.11 mag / 15.2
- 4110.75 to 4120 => 0.38 mag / 12.3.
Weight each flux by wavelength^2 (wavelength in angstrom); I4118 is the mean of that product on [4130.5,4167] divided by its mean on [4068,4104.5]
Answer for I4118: 1.24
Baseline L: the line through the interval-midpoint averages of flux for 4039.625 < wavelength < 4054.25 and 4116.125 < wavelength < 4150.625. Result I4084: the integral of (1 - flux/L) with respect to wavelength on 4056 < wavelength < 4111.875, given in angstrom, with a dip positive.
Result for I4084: 10.0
